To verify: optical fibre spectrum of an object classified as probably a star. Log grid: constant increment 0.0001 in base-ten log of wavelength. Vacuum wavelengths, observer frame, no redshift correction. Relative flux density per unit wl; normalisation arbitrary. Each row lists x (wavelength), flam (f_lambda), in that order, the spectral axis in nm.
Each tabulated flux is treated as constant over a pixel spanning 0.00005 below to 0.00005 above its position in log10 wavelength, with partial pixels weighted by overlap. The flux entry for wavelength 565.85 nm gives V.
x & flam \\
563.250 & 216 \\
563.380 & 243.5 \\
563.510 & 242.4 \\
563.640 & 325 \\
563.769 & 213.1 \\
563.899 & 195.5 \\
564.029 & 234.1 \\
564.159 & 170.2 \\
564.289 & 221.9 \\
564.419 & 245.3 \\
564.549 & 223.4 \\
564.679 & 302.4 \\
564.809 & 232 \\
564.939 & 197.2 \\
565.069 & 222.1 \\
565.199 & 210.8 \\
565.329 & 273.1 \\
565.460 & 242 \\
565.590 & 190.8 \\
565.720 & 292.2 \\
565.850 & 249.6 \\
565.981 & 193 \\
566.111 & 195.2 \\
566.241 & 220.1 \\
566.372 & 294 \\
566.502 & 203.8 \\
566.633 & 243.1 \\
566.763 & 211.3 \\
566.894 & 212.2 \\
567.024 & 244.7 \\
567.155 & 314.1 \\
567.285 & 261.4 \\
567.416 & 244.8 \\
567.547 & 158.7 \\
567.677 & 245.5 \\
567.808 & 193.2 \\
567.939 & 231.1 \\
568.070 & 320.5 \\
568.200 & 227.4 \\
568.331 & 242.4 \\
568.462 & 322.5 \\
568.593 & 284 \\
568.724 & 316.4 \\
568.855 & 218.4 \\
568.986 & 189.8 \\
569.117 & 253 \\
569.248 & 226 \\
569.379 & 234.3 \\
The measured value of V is 249.6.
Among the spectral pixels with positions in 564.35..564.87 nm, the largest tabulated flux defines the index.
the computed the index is 302.4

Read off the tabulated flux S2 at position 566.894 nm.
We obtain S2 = 212.2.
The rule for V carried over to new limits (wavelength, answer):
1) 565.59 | 190.8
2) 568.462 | 322.5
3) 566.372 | 294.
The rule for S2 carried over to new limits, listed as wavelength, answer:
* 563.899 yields 195.5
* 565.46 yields 242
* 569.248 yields 226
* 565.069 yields 222.1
